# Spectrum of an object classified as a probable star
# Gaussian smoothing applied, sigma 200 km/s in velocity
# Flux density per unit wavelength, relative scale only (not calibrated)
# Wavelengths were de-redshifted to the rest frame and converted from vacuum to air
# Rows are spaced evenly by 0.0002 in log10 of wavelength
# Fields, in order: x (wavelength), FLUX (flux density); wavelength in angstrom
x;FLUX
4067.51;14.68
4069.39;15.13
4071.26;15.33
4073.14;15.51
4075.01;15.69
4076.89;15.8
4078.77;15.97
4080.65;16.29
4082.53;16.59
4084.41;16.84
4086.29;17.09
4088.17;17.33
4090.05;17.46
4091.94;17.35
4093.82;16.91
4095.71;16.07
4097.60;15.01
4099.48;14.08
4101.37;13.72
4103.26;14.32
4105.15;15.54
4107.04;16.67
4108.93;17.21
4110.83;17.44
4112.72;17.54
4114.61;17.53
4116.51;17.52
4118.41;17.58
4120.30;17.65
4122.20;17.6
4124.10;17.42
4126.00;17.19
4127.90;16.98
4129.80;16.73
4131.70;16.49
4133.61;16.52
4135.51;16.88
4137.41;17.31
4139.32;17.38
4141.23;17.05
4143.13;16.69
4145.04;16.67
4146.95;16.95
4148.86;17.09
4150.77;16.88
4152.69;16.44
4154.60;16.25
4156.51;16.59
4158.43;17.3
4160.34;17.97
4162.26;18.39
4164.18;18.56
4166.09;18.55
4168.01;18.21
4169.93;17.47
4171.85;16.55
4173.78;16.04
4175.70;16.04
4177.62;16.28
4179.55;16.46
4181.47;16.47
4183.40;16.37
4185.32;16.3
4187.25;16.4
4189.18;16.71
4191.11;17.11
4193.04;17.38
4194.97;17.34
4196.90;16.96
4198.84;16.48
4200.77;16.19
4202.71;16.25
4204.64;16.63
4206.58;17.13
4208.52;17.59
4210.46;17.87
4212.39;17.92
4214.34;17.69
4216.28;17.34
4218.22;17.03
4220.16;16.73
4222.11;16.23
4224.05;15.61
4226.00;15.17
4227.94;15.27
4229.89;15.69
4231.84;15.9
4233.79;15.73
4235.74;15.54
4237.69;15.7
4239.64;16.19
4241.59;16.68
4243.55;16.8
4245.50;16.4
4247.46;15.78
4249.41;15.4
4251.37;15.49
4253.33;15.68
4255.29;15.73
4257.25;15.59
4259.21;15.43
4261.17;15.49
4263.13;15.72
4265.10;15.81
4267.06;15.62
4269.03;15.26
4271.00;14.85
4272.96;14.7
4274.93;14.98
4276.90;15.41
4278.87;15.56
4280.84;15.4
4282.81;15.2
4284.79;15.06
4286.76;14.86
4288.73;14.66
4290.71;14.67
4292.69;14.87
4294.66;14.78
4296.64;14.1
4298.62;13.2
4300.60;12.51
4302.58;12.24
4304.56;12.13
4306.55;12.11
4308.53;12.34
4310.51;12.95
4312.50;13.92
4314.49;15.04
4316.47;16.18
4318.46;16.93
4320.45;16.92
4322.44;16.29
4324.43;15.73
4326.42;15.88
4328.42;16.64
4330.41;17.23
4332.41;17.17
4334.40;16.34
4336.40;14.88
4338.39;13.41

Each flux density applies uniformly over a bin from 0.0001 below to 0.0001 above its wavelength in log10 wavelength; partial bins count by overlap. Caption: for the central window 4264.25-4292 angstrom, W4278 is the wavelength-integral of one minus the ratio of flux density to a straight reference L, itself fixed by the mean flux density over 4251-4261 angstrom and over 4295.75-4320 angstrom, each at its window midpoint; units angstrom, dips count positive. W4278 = -0.7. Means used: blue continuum 15.6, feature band 15.1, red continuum 13.7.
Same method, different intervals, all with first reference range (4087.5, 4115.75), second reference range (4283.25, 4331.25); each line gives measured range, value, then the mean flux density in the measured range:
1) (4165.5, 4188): -1.52 angstrom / 16.7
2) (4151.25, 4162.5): -0.88 angstrom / 17.1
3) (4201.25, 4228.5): -2.46 angstrom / 16.8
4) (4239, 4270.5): -1.55 angstrom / 15.8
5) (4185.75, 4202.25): -1.32 angstrom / 16.8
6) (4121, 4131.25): -0.69 angstrom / 17.2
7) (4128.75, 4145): -0.89 angstrom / 16.9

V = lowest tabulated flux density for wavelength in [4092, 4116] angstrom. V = 13.72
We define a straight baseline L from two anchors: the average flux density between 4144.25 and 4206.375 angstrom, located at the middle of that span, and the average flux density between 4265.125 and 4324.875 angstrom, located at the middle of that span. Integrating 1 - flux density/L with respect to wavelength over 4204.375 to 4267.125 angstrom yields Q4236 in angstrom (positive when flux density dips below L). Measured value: -1.7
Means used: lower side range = 16.9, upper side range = 14.6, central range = 16.2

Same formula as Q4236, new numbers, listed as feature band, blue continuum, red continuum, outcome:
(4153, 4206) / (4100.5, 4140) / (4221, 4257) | -1.9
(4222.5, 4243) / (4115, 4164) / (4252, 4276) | 0.1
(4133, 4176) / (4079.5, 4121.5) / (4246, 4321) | -3.0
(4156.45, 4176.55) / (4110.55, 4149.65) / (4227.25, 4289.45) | -0.9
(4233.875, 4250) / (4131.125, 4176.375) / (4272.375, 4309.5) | -0.9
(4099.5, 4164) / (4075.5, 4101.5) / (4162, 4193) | -1.1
